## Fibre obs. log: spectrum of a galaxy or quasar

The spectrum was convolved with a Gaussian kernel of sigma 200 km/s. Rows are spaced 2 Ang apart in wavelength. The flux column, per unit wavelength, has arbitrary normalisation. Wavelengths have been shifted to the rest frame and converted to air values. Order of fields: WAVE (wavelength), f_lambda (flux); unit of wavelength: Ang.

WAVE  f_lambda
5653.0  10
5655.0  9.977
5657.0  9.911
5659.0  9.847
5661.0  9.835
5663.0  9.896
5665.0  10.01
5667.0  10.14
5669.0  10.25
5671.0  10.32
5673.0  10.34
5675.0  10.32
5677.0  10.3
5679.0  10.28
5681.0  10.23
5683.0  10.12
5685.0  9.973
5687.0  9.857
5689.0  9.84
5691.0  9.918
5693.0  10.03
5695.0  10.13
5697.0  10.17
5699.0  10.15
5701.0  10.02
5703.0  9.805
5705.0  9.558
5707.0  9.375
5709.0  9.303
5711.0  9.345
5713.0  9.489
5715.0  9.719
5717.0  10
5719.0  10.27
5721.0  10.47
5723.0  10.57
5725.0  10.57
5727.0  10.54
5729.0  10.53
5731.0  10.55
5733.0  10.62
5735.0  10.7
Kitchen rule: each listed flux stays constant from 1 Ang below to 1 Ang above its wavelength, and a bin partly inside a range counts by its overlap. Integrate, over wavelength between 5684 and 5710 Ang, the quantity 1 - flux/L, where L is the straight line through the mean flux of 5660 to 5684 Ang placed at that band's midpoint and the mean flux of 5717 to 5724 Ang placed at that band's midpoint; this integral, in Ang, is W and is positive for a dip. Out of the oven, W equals 1.1 Ang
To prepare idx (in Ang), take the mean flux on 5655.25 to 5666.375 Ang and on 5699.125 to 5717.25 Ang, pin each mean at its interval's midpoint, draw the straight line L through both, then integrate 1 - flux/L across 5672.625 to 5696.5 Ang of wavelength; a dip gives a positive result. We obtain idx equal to -0.8 Ang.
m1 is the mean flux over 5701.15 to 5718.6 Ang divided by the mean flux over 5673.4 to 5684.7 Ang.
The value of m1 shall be 0.94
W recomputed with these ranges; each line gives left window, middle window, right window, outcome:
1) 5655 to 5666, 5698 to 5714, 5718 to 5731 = 1.08 Ang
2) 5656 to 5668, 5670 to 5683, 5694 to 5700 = -0.33 Ang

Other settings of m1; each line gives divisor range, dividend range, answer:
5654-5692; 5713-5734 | 1.03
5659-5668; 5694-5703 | 1.01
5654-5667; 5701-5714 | 0.96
